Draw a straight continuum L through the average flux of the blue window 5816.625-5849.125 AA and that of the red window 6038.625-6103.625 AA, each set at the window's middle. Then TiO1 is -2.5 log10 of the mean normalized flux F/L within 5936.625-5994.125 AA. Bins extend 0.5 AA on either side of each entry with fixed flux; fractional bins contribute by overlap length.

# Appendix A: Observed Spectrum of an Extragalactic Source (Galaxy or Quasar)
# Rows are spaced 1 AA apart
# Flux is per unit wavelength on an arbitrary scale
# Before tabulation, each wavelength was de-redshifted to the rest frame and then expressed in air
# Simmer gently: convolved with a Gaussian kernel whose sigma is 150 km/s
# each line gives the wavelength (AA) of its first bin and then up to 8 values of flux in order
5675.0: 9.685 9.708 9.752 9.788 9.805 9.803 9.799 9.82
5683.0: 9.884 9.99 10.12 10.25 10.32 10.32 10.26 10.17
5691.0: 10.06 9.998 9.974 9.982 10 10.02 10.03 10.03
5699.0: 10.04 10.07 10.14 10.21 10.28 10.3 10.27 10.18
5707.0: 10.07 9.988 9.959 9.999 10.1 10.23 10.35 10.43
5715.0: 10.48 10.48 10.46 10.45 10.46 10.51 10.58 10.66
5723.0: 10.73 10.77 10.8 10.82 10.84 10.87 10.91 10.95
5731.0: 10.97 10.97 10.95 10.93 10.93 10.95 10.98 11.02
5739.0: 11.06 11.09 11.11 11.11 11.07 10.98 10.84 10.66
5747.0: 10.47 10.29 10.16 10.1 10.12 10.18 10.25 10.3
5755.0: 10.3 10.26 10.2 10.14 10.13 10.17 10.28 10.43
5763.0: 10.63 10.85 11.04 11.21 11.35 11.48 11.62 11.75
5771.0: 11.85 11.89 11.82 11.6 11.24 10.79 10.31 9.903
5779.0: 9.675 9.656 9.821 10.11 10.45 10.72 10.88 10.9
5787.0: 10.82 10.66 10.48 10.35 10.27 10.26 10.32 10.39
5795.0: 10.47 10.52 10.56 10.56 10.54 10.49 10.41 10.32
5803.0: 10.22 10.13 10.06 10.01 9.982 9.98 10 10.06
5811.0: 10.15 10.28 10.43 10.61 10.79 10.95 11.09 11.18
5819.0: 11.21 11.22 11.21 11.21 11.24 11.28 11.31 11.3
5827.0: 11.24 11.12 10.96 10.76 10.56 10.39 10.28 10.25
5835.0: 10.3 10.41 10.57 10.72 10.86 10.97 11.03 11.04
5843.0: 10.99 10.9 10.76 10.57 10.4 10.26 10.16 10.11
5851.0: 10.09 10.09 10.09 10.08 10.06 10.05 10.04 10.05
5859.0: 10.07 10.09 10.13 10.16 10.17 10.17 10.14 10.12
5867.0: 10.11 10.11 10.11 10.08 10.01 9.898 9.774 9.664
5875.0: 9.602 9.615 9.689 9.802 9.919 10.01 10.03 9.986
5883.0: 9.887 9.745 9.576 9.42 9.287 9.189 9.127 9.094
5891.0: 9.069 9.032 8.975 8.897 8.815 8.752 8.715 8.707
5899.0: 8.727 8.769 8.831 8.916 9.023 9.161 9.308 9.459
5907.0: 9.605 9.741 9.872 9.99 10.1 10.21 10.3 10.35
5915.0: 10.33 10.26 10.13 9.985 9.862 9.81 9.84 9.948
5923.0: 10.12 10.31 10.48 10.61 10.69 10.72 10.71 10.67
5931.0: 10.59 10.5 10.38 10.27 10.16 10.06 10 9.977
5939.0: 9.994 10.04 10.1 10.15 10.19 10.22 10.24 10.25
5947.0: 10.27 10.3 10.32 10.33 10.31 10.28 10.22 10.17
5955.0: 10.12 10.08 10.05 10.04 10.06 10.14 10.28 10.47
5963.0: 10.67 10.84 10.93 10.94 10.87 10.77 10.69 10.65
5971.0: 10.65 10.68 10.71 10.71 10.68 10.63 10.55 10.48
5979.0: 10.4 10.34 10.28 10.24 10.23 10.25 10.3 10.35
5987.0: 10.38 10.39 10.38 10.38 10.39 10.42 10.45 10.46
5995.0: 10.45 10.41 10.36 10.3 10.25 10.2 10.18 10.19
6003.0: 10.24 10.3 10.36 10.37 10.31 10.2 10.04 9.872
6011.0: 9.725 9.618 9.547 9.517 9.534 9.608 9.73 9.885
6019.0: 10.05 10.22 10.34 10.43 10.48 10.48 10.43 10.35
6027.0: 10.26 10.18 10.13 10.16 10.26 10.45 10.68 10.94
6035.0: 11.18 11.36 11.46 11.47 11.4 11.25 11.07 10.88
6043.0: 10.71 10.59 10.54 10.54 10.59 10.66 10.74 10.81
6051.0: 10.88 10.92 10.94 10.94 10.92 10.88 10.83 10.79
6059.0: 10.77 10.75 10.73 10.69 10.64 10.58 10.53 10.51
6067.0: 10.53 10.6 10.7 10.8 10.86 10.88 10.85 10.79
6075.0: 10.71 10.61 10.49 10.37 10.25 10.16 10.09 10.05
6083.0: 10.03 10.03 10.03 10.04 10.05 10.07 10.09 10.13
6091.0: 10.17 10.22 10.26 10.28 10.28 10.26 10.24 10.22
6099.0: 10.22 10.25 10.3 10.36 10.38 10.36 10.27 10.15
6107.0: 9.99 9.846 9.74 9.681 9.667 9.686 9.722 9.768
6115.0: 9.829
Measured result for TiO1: 0.03 mag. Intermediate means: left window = 10.8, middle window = 10.4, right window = 10.5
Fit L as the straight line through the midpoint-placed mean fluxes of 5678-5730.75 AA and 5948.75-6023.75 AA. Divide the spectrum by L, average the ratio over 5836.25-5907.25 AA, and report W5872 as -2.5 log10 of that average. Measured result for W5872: 0.05 mag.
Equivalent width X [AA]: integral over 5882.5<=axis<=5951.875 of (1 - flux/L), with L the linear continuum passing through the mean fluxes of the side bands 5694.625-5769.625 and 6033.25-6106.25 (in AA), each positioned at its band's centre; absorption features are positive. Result 4.9 AA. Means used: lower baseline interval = 10.6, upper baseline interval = 10.6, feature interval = 9.83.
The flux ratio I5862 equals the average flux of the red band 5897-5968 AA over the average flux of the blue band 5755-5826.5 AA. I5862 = 0.95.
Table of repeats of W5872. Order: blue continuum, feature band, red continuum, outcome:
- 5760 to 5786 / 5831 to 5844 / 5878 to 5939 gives -0.03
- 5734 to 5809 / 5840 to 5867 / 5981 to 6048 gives 0.02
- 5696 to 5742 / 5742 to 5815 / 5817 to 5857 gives 0.01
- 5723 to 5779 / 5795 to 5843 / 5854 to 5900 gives -0.05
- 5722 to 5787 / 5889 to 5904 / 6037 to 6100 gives 0.20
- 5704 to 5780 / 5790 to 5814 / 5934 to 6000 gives 0.03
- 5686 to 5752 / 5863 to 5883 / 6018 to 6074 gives 0.07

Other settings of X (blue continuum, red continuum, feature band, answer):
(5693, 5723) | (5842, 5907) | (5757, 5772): -1.3 AA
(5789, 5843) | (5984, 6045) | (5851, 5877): 1.3 AA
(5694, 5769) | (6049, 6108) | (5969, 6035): 1.1 AA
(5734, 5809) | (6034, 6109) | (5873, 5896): 2.4 AA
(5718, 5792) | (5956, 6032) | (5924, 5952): 0.2 AA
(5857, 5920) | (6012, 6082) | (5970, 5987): -0.5 AA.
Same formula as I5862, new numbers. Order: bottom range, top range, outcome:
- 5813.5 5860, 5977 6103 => 0.98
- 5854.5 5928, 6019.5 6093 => 1.09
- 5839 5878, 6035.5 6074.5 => 1.06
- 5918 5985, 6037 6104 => 1.02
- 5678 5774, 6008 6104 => 0.99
